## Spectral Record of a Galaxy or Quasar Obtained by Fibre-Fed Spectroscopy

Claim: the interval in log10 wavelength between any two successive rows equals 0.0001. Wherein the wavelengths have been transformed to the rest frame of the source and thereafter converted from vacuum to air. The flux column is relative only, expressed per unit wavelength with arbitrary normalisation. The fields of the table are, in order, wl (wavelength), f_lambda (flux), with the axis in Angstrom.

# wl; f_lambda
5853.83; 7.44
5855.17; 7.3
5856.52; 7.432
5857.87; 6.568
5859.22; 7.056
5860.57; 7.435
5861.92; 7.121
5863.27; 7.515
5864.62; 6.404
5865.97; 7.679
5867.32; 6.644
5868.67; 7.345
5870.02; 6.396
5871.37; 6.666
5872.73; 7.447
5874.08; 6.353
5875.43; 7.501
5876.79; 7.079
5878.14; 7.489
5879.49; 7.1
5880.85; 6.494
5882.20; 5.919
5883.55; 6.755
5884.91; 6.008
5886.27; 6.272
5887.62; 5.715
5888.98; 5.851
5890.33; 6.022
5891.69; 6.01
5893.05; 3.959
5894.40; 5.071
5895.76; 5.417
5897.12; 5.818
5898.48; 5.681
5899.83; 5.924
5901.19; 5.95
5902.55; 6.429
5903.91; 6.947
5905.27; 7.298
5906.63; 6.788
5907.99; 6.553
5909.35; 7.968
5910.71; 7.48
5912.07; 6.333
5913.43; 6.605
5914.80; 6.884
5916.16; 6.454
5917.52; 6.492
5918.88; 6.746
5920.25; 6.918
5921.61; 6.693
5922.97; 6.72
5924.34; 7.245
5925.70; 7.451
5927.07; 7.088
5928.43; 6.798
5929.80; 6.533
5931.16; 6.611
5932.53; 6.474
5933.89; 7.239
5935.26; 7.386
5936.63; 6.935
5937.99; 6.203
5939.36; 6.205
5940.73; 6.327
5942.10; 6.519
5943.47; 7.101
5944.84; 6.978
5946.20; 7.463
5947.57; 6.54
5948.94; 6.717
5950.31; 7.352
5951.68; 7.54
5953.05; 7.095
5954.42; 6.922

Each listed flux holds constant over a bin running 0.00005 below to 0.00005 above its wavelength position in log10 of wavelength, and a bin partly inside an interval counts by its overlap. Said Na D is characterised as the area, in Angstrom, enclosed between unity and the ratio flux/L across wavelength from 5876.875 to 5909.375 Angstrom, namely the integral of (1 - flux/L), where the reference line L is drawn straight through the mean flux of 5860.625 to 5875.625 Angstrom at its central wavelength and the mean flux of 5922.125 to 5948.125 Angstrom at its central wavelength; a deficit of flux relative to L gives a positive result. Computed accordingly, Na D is 3.4 Angstrom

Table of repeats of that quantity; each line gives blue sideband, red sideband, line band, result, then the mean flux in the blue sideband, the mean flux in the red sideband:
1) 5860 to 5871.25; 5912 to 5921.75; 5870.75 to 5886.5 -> 0.40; 7.05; 6.65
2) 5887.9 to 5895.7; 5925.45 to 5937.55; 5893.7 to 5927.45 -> -2.60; 5.4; 6.91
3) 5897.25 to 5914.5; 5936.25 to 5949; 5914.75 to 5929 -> -0.42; 6.64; 6.7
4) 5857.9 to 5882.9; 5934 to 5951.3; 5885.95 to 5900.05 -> 2.73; 6.97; 6.84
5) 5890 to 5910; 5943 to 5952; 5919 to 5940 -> -0.36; 6.12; 7.09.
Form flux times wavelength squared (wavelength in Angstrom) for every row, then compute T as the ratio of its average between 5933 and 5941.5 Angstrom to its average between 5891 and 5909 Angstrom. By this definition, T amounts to 1.13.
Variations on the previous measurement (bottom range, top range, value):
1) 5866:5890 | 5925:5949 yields 1.04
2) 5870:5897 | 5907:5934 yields 1.11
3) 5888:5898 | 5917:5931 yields 1.27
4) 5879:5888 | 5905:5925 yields 1.10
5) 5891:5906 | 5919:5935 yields 1.19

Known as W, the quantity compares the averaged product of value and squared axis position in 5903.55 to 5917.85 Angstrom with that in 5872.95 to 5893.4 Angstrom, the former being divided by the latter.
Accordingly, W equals 1.1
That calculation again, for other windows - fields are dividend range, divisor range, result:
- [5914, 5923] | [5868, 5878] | 0.97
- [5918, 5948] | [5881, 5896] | 1.20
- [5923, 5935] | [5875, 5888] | 1.06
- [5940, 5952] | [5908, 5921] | 1.02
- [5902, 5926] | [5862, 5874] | 1.00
